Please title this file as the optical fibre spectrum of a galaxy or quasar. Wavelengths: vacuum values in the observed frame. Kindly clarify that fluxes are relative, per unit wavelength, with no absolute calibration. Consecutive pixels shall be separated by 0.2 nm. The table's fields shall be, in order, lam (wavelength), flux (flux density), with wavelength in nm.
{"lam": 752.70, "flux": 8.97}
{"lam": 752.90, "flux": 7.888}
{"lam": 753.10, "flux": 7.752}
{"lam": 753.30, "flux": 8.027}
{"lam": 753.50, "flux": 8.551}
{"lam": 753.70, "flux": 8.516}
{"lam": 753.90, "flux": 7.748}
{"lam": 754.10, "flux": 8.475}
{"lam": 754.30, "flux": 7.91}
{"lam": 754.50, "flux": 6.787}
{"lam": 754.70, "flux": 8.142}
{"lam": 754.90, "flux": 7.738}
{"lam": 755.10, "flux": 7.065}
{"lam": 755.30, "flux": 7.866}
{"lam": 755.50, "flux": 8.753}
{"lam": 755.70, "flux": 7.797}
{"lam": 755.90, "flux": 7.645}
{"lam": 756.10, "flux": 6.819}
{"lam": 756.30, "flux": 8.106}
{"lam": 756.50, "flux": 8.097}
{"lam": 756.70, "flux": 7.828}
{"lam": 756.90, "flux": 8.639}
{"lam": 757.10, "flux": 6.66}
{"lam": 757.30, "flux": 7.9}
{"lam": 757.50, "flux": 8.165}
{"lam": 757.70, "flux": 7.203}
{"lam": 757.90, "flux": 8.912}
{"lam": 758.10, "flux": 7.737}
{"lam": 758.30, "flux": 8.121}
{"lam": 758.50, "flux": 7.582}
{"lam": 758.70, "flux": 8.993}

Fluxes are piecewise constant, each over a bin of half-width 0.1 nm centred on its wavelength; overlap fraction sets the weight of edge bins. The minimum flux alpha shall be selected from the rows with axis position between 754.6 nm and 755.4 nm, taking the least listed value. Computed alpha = 7.065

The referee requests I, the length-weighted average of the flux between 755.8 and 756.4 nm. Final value 7.52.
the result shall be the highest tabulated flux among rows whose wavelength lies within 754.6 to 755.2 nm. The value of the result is 8.142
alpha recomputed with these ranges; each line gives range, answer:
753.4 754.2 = 7.748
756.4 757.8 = 6.66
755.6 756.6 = 6.819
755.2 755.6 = 7.866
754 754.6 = 6.787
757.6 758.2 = 7.203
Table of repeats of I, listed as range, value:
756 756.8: 7.71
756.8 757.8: 7.71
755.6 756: 7.72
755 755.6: 7.89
